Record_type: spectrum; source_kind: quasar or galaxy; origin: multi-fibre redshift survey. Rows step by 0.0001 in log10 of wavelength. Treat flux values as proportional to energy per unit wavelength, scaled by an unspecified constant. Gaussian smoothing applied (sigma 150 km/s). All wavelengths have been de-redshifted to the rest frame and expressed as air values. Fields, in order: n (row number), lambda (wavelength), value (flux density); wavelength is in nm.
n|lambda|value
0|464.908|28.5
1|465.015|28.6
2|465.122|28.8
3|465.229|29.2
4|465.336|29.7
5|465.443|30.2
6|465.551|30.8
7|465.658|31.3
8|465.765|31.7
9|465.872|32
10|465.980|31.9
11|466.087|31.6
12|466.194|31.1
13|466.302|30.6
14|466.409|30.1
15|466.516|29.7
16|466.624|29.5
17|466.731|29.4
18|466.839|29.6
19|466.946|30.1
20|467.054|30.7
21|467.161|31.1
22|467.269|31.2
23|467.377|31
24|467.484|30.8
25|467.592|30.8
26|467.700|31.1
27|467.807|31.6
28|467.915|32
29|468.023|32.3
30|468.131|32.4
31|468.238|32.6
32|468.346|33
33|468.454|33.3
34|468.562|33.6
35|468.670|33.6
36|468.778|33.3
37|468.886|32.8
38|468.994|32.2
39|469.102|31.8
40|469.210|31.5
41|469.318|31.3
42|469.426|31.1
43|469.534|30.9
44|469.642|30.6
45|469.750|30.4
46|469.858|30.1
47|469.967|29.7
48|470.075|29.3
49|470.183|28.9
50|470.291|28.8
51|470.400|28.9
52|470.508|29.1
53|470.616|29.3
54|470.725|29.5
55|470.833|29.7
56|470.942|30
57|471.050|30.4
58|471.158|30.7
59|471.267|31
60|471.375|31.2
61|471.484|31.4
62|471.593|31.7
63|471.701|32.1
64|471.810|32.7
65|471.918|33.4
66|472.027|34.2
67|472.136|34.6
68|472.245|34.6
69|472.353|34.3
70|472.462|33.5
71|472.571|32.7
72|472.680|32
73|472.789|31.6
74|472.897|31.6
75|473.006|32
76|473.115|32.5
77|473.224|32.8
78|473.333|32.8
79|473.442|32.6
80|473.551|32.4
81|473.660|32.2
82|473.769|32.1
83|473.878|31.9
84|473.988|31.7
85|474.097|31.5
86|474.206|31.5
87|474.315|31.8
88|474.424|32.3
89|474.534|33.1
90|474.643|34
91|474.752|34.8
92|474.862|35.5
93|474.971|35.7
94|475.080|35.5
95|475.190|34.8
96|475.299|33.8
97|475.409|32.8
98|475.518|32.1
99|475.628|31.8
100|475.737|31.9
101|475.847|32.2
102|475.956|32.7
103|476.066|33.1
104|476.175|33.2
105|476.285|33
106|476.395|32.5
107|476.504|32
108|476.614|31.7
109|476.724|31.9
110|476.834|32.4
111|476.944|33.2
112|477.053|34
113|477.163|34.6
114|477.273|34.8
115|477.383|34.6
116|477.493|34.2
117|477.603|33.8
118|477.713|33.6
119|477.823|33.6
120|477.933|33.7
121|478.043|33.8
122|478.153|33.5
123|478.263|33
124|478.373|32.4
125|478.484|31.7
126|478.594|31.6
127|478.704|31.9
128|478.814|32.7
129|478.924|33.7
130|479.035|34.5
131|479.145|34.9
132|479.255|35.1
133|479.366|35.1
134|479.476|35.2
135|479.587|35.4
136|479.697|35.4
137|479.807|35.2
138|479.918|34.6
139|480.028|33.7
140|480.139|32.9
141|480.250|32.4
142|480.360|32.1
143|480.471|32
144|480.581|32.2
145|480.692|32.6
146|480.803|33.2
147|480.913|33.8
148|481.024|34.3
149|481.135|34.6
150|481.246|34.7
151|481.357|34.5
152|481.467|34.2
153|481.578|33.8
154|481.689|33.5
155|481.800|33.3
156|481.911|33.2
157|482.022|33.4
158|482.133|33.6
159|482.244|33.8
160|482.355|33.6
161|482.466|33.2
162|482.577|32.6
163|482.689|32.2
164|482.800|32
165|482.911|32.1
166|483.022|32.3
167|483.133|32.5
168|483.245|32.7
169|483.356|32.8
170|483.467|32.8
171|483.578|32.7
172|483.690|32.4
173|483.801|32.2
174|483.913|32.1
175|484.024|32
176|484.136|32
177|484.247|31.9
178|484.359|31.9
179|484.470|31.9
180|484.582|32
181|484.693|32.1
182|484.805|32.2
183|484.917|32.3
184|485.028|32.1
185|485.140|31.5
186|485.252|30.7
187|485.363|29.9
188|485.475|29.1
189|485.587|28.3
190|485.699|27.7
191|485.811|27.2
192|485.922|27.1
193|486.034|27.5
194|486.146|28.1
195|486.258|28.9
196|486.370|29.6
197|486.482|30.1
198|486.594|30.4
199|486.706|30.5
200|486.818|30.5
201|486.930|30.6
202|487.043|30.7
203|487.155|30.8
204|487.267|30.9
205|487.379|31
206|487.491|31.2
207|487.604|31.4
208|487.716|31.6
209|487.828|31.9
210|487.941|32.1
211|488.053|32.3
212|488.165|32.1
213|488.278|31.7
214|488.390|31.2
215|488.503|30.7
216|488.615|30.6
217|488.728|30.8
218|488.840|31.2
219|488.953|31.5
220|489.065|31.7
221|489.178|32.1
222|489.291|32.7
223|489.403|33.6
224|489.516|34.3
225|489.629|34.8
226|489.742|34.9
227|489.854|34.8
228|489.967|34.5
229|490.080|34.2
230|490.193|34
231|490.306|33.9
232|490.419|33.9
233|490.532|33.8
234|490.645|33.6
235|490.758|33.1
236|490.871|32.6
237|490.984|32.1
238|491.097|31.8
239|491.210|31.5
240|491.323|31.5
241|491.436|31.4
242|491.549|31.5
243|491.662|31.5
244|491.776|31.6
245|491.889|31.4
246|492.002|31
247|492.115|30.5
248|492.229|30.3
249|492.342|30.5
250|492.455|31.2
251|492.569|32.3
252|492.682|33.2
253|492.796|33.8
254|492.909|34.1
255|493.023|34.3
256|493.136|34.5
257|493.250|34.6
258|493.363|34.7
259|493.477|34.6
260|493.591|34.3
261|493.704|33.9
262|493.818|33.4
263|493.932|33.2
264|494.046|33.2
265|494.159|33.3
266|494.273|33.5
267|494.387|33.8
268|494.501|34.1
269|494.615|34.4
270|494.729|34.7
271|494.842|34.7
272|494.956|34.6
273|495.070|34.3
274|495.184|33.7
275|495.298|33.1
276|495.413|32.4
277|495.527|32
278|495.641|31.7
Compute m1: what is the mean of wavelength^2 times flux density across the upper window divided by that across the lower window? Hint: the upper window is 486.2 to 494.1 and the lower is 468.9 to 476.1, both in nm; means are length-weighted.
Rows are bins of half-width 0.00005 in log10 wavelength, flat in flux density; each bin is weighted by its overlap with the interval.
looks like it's 1.09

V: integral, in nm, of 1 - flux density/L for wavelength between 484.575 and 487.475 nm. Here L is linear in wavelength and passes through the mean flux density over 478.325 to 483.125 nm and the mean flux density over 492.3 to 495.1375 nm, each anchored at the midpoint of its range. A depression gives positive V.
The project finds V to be 0.30 nm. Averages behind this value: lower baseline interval 33.5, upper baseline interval 33.7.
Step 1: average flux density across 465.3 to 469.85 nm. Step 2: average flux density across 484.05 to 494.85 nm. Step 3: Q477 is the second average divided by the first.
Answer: 1.0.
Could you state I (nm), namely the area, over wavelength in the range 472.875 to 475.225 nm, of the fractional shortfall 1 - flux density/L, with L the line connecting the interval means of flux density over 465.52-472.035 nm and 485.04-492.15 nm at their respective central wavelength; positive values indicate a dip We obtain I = -0.13 nm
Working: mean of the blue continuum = 31.1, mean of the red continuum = 31.4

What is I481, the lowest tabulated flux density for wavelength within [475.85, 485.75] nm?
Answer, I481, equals 27.7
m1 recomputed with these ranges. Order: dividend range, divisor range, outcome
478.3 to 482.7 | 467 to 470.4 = 1.13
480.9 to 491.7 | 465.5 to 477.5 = 1.06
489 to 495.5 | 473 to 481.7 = 1.06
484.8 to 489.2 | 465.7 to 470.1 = 1.06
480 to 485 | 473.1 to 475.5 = 1.03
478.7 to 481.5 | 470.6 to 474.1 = 1.09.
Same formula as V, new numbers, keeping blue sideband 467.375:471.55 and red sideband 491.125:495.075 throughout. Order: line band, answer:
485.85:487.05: 0.11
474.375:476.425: -0.12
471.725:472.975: -0.07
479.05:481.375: -0.15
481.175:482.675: -0.07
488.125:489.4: 0.04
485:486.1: 0.11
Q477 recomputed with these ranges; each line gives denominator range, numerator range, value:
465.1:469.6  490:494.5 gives 1.05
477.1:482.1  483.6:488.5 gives 0.91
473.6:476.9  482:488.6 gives 0.95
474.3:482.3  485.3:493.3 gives 0.94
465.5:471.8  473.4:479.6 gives 1.07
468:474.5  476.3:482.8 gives 1.06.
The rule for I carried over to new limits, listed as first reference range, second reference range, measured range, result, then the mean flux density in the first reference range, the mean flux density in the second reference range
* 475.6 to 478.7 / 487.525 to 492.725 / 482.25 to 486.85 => 0.20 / 33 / 32.3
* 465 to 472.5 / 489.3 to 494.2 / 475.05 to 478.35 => -0.15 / 31.2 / 33.1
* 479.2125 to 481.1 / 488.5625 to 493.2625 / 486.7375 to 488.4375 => 0.09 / 33.8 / 32.6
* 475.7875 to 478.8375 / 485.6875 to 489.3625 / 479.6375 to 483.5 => -0.15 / 33.1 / 30.6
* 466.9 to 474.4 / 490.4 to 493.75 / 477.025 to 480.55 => -0.19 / 31.6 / 32.6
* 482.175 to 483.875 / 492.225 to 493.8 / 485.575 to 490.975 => 0.25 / 32.7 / 33.4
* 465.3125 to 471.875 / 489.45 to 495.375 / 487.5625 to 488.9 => 0.06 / 31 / 33.2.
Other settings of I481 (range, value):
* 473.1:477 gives 31.5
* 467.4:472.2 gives 28.8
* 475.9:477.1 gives 31.7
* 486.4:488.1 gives 30.1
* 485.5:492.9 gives 27.1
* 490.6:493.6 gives 30.3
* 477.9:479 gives 31.6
